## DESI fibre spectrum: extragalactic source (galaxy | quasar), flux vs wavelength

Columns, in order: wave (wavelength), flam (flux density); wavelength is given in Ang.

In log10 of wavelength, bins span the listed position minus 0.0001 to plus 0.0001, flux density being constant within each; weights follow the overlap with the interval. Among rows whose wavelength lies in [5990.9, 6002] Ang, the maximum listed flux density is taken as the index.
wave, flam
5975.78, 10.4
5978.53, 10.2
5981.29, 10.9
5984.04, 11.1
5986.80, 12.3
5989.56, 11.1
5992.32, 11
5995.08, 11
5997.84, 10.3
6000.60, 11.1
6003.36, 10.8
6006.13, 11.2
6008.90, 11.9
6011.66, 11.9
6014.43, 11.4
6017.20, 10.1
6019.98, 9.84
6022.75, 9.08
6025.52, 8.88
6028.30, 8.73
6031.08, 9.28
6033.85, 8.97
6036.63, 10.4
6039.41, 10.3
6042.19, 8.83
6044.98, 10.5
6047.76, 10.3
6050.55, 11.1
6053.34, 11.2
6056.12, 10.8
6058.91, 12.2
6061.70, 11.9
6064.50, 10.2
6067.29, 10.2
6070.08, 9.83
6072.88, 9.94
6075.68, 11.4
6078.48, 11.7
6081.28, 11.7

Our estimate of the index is 11.1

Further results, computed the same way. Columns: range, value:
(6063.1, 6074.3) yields 10.2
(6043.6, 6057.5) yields 11.2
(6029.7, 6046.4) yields 10.5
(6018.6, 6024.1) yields 9.84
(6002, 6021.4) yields 11.9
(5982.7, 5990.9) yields 12.3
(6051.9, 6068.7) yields 12.2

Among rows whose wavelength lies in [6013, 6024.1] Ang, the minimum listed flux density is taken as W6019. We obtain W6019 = 9.08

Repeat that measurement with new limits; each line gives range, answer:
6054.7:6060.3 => 10.8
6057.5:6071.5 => 9.83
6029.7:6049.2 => 8.83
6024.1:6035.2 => 8.73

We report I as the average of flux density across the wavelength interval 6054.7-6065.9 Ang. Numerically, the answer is 11.3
